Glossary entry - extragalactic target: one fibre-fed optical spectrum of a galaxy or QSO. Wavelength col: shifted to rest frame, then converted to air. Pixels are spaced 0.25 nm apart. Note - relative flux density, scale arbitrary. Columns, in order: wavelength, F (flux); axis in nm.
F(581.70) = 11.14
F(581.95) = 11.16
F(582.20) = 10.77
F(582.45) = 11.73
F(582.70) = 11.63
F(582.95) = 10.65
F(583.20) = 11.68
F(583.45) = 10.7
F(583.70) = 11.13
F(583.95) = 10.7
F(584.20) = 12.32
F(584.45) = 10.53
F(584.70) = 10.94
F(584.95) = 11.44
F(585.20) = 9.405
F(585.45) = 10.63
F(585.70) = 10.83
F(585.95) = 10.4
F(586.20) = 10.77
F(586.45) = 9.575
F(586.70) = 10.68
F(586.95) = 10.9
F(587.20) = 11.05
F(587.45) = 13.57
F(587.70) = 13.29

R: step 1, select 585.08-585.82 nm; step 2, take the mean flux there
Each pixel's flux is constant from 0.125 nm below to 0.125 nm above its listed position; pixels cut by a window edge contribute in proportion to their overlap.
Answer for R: 10.3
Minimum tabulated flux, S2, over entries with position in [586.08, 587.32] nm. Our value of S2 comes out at 9.575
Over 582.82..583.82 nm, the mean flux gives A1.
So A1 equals 11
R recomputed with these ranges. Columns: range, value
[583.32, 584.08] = 10.9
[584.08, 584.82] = 11.3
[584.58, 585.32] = 10.6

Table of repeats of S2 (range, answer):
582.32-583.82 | 10.65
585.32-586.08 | 10.4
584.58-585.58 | 9.405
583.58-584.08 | 10.7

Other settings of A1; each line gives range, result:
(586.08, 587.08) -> 10.5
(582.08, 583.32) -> 11.3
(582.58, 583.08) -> 11.1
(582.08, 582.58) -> 11.3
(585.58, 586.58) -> 10.4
